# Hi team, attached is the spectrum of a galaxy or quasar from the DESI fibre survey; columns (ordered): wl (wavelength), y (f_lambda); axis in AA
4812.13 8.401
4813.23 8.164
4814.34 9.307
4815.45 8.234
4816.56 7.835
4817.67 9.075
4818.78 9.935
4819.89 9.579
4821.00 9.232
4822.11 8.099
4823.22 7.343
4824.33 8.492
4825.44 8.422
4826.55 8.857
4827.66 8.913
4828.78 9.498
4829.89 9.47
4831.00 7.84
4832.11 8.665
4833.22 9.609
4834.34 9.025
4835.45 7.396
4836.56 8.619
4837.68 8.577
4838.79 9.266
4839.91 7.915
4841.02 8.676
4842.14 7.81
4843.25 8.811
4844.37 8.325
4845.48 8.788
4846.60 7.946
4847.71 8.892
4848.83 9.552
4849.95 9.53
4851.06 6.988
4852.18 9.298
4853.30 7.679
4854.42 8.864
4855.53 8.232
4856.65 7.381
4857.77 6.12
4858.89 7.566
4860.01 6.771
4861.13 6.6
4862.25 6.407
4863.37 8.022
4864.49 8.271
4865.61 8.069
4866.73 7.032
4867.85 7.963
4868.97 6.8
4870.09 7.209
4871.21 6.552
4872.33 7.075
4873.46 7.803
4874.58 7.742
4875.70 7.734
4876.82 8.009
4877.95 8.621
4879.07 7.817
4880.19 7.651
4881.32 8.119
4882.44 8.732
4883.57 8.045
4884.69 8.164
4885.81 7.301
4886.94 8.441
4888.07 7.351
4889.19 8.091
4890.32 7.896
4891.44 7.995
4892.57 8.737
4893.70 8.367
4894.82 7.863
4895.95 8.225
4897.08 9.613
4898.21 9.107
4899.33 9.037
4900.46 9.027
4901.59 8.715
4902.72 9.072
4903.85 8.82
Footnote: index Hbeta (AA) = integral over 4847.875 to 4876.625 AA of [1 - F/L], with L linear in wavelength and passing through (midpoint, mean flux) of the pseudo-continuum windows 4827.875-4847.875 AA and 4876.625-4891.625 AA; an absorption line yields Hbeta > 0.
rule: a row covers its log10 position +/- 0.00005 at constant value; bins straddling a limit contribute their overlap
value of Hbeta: 2.19 AA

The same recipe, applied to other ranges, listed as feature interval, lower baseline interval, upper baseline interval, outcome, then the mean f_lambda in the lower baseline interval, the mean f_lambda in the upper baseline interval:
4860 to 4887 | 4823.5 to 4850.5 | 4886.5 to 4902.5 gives 2.9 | 8.69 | 8.47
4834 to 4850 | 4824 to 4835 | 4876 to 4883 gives 0.2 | 8.87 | 8.14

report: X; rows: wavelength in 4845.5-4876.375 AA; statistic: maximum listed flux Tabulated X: 9.552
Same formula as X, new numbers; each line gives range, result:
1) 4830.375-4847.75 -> 9.609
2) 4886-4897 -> 8.737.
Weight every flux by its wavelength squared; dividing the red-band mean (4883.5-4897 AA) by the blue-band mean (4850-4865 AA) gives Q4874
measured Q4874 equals 1.1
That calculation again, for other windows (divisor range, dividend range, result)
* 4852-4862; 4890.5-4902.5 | 1.17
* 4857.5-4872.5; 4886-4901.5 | 1.18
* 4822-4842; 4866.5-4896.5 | 0.93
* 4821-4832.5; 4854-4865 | 0.87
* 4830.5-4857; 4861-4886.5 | 0.91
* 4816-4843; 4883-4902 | 0.99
